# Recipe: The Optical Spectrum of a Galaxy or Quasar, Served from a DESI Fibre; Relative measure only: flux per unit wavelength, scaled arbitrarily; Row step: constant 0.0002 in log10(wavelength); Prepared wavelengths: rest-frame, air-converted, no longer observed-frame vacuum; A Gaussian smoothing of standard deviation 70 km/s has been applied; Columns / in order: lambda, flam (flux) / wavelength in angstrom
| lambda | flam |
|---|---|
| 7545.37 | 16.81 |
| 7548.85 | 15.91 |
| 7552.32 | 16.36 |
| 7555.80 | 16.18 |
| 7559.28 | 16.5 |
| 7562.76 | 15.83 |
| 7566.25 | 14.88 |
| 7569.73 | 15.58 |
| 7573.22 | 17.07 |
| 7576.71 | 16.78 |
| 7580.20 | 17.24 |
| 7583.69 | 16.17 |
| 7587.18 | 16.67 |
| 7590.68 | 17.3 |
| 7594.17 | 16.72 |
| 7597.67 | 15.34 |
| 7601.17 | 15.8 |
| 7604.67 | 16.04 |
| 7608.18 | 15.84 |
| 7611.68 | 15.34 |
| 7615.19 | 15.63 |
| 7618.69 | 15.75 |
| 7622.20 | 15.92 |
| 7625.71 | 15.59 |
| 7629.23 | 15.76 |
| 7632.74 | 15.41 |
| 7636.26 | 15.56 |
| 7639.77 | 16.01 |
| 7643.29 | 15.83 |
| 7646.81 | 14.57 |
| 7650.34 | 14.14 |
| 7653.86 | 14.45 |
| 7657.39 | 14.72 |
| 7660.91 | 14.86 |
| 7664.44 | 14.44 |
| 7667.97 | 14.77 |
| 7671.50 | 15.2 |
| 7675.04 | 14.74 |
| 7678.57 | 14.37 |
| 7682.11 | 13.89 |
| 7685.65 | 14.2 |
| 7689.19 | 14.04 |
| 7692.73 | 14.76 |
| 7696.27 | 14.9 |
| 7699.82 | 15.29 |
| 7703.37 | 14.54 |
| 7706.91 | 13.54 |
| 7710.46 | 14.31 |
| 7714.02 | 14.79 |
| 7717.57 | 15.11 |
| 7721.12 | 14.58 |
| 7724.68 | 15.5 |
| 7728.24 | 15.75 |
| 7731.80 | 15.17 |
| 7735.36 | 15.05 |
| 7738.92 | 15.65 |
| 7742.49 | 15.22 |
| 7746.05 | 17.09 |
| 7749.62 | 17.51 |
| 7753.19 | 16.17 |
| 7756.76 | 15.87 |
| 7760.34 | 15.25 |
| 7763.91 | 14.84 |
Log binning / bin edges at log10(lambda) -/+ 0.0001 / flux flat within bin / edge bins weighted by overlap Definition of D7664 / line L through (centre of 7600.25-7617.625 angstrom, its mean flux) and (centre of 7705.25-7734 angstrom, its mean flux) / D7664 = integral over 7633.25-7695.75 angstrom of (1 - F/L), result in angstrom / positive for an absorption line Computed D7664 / 2.2 angstrom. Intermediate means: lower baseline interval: 15.7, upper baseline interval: 14.9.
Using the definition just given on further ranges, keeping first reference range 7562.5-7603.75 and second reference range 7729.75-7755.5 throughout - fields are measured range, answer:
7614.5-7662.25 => 2.6 angstrom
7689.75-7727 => 3.1 angstrom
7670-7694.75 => 2.5 angstrom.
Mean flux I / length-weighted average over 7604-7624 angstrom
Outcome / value 15.7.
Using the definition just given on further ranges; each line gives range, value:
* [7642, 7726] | 14.6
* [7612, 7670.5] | 15.2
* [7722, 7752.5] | 15.8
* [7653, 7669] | 14.7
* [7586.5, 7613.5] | 16.1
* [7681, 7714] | 14.4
